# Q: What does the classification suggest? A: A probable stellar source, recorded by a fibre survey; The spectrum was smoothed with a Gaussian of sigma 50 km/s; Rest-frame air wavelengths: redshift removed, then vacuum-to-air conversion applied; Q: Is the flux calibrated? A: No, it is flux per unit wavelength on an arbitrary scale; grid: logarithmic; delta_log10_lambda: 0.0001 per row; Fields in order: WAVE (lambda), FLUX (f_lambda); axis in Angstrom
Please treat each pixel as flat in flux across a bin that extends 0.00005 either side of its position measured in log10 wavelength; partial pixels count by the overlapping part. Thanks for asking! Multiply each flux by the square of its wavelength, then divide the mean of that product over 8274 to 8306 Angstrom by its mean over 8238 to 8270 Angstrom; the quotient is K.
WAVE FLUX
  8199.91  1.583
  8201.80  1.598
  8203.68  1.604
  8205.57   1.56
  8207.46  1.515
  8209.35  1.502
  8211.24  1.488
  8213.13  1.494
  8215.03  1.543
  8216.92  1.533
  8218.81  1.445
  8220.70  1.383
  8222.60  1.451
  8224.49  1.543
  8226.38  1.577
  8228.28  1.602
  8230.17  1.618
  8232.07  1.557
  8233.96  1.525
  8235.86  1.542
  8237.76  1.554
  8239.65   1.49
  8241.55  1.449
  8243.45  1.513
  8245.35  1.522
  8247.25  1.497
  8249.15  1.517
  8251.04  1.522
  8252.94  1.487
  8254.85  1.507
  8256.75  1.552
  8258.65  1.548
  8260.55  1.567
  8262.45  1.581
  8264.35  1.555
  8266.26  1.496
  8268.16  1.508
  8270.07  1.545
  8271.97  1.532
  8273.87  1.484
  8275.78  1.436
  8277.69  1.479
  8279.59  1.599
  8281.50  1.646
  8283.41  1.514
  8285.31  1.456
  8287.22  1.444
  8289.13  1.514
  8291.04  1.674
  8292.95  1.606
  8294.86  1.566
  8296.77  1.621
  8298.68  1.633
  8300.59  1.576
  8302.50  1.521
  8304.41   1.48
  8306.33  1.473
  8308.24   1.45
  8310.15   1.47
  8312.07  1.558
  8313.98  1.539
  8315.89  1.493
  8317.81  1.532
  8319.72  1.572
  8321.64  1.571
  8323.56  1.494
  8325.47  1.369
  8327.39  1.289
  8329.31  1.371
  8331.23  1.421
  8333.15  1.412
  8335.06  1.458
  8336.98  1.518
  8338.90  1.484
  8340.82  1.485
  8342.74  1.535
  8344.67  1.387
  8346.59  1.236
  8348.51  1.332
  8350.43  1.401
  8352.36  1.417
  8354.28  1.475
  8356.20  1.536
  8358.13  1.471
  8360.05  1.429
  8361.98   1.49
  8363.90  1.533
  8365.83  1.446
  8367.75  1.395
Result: 1.02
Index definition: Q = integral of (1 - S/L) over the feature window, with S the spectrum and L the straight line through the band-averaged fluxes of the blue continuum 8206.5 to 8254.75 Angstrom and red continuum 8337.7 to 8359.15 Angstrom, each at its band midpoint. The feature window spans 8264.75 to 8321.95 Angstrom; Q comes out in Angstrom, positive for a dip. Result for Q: -2.4 Angstrom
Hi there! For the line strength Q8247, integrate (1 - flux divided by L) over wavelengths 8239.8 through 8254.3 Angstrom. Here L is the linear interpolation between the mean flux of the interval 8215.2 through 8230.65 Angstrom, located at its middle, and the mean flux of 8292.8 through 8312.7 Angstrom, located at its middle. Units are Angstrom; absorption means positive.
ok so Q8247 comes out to 0.2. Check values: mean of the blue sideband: 1.52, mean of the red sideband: 1.54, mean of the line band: 1.5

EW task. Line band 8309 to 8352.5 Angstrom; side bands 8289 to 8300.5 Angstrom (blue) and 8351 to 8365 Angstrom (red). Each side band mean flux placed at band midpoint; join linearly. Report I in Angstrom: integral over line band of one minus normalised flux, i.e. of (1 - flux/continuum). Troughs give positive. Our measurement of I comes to 2.3 Angstrom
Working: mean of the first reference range 1.61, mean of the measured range 1.45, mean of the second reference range 1.48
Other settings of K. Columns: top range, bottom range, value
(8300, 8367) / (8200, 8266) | 0.98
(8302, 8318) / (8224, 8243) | 0.99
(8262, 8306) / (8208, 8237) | 1.03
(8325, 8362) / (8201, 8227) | 0.97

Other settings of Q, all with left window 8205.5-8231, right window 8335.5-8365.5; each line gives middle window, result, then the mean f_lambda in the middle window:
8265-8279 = -0.1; 1.5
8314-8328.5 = -0.1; 1.48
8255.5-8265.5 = -0.4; 1.56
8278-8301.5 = -1.4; 1.57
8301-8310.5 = -0.1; 1.49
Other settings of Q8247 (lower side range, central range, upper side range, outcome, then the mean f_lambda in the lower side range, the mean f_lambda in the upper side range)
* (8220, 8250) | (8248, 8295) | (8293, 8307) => 0.28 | 1.52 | 1.56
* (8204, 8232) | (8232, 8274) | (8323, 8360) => -0.85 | 1.52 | 1.43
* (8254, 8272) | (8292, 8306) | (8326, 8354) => -0.83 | 1.54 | 1.41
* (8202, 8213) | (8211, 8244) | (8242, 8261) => 0.24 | 1.54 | 1.52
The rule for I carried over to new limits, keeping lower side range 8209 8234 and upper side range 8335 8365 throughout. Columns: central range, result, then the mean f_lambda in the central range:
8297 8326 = -1.0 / 1.52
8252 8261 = -0.2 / 1.53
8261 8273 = -0.3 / 1.54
